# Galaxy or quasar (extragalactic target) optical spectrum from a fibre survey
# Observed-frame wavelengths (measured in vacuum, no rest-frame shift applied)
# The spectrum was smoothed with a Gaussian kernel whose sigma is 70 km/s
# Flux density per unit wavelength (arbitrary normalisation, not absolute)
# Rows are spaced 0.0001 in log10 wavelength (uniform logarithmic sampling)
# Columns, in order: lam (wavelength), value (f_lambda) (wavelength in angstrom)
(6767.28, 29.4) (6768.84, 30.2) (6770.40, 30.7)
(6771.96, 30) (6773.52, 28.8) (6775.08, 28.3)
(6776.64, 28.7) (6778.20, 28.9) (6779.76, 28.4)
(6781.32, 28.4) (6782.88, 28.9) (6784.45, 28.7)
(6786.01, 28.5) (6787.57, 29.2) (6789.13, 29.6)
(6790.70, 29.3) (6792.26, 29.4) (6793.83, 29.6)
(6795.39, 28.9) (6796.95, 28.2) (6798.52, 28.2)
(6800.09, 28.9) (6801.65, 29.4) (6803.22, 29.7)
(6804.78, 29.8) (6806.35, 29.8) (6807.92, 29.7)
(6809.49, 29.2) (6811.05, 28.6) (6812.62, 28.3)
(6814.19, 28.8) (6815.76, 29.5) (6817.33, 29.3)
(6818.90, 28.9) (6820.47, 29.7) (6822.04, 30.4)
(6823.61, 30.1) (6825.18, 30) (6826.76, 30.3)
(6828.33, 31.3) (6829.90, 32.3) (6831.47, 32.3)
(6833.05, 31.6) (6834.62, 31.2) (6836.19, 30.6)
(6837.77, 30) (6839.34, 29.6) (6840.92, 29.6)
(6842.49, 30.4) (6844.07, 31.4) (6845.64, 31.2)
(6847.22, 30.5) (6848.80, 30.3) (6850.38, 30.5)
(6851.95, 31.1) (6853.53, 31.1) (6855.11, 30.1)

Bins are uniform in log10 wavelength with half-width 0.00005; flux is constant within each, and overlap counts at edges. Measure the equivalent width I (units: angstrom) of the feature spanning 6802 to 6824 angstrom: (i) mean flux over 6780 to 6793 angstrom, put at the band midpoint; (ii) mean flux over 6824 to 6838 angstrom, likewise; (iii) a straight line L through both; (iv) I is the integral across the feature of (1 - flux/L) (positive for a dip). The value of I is 0.6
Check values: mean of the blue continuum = 29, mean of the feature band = 29.4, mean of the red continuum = 31.1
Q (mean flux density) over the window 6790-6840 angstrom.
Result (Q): 29.8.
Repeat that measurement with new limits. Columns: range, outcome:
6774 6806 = 29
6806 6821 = 29.2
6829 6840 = 31.1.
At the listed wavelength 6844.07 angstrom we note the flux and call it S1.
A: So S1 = 31.4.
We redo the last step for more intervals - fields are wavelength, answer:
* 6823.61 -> 30.1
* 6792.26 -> 29.4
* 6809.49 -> 29.2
